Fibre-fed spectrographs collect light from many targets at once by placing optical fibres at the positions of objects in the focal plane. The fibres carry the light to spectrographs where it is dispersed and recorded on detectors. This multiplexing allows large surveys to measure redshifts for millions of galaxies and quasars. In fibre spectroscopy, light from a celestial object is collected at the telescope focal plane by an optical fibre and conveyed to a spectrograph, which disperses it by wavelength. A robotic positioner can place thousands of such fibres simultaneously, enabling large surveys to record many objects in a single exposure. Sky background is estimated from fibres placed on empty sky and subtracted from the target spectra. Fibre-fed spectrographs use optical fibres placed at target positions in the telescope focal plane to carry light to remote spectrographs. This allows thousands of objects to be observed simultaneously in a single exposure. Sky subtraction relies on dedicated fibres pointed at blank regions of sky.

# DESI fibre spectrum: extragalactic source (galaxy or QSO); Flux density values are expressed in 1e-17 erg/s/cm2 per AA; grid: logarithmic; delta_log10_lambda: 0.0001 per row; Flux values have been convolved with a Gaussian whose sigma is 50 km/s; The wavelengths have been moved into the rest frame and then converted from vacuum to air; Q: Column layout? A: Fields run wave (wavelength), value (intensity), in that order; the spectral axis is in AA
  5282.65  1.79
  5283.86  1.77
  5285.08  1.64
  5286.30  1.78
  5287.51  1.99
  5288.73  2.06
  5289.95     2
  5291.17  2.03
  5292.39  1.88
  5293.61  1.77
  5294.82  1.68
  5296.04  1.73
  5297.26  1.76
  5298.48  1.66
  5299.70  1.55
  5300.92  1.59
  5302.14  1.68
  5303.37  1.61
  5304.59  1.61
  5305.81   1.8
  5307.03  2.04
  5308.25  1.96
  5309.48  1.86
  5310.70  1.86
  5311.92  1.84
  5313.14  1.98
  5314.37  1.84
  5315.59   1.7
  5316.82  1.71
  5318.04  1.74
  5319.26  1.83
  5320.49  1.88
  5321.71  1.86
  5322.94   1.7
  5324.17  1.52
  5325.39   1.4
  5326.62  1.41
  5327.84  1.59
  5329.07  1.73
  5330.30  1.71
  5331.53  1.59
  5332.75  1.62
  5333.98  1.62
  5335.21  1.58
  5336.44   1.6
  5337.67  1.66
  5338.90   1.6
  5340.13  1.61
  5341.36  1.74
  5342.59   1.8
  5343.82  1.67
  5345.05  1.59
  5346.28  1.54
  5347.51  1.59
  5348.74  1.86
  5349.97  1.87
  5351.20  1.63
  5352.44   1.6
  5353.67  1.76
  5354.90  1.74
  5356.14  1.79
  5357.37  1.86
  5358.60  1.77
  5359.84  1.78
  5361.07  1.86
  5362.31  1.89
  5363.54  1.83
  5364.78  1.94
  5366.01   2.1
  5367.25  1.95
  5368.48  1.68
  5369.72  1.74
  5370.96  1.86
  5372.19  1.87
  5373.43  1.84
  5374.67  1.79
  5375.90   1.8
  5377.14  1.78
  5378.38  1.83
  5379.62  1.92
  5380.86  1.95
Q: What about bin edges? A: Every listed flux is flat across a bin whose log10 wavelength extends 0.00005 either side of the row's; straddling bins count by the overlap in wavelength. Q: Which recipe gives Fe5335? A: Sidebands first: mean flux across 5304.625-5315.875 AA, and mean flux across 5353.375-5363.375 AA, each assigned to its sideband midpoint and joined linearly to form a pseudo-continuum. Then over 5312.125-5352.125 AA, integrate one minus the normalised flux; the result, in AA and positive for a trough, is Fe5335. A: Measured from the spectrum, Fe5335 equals 3.5 AA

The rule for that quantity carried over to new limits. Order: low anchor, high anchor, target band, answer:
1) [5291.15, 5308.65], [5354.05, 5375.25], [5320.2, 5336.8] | 1.51 AA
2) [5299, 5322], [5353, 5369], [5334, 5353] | 1.68 AA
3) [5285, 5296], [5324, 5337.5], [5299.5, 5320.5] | -0.64 AA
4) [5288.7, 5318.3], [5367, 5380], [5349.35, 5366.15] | 0.05 AA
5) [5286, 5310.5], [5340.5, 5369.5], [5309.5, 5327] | 0.50 AA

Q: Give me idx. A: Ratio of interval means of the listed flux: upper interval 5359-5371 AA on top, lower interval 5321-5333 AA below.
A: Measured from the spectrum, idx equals 1.15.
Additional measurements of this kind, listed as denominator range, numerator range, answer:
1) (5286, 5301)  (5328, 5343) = 0.91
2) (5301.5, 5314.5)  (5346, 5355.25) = 0.93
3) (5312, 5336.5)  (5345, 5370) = 1.06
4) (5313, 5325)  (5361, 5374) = 1.06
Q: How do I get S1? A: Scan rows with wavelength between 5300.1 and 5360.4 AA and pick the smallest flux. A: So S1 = 1.4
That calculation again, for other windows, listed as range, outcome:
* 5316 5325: 1.52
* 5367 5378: 1.68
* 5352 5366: 1.6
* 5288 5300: 1.55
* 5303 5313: 1.61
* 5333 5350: 1.54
